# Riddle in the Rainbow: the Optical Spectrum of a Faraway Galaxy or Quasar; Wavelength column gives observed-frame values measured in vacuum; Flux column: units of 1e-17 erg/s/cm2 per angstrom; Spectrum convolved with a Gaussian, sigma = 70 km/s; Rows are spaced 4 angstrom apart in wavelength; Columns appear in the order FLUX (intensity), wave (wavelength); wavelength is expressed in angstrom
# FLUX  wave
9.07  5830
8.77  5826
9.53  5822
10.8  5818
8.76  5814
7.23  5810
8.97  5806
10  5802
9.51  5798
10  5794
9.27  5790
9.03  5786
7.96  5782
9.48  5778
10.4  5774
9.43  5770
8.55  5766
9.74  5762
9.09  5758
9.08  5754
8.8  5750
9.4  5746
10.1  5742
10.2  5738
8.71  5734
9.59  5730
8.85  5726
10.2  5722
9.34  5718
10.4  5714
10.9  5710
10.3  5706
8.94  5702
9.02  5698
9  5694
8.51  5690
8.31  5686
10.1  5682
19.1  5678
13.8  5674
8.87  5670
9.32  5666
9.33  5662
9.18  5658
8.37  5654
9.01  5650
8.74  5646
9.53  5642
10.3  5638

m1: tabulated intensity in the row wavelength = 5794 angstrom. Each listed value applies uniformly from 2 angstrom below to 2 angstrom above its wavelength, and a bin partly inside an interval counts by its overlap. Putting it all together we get 10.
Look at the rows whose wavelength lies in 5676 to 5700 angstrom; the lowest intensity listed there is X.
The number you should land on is 8.31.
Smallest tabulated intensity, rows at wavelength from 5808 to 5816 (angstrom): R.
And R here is 7.23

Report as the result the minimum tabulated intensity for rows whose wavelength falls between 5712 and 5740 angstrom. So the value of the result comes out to 8.71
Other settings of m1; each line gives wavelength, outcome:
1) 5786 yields 9.03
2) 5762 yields 9.74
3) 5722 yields 10.2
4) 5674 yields 13.8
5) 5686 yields 8.31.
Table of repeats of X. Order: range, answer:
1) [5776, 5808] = 7.96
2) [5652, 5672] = 8.37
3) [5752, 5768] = 8.55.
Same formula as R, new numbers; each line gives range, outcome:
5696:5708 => 8.94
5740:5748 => 9.4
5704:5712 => 10.3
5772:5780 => 9.48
